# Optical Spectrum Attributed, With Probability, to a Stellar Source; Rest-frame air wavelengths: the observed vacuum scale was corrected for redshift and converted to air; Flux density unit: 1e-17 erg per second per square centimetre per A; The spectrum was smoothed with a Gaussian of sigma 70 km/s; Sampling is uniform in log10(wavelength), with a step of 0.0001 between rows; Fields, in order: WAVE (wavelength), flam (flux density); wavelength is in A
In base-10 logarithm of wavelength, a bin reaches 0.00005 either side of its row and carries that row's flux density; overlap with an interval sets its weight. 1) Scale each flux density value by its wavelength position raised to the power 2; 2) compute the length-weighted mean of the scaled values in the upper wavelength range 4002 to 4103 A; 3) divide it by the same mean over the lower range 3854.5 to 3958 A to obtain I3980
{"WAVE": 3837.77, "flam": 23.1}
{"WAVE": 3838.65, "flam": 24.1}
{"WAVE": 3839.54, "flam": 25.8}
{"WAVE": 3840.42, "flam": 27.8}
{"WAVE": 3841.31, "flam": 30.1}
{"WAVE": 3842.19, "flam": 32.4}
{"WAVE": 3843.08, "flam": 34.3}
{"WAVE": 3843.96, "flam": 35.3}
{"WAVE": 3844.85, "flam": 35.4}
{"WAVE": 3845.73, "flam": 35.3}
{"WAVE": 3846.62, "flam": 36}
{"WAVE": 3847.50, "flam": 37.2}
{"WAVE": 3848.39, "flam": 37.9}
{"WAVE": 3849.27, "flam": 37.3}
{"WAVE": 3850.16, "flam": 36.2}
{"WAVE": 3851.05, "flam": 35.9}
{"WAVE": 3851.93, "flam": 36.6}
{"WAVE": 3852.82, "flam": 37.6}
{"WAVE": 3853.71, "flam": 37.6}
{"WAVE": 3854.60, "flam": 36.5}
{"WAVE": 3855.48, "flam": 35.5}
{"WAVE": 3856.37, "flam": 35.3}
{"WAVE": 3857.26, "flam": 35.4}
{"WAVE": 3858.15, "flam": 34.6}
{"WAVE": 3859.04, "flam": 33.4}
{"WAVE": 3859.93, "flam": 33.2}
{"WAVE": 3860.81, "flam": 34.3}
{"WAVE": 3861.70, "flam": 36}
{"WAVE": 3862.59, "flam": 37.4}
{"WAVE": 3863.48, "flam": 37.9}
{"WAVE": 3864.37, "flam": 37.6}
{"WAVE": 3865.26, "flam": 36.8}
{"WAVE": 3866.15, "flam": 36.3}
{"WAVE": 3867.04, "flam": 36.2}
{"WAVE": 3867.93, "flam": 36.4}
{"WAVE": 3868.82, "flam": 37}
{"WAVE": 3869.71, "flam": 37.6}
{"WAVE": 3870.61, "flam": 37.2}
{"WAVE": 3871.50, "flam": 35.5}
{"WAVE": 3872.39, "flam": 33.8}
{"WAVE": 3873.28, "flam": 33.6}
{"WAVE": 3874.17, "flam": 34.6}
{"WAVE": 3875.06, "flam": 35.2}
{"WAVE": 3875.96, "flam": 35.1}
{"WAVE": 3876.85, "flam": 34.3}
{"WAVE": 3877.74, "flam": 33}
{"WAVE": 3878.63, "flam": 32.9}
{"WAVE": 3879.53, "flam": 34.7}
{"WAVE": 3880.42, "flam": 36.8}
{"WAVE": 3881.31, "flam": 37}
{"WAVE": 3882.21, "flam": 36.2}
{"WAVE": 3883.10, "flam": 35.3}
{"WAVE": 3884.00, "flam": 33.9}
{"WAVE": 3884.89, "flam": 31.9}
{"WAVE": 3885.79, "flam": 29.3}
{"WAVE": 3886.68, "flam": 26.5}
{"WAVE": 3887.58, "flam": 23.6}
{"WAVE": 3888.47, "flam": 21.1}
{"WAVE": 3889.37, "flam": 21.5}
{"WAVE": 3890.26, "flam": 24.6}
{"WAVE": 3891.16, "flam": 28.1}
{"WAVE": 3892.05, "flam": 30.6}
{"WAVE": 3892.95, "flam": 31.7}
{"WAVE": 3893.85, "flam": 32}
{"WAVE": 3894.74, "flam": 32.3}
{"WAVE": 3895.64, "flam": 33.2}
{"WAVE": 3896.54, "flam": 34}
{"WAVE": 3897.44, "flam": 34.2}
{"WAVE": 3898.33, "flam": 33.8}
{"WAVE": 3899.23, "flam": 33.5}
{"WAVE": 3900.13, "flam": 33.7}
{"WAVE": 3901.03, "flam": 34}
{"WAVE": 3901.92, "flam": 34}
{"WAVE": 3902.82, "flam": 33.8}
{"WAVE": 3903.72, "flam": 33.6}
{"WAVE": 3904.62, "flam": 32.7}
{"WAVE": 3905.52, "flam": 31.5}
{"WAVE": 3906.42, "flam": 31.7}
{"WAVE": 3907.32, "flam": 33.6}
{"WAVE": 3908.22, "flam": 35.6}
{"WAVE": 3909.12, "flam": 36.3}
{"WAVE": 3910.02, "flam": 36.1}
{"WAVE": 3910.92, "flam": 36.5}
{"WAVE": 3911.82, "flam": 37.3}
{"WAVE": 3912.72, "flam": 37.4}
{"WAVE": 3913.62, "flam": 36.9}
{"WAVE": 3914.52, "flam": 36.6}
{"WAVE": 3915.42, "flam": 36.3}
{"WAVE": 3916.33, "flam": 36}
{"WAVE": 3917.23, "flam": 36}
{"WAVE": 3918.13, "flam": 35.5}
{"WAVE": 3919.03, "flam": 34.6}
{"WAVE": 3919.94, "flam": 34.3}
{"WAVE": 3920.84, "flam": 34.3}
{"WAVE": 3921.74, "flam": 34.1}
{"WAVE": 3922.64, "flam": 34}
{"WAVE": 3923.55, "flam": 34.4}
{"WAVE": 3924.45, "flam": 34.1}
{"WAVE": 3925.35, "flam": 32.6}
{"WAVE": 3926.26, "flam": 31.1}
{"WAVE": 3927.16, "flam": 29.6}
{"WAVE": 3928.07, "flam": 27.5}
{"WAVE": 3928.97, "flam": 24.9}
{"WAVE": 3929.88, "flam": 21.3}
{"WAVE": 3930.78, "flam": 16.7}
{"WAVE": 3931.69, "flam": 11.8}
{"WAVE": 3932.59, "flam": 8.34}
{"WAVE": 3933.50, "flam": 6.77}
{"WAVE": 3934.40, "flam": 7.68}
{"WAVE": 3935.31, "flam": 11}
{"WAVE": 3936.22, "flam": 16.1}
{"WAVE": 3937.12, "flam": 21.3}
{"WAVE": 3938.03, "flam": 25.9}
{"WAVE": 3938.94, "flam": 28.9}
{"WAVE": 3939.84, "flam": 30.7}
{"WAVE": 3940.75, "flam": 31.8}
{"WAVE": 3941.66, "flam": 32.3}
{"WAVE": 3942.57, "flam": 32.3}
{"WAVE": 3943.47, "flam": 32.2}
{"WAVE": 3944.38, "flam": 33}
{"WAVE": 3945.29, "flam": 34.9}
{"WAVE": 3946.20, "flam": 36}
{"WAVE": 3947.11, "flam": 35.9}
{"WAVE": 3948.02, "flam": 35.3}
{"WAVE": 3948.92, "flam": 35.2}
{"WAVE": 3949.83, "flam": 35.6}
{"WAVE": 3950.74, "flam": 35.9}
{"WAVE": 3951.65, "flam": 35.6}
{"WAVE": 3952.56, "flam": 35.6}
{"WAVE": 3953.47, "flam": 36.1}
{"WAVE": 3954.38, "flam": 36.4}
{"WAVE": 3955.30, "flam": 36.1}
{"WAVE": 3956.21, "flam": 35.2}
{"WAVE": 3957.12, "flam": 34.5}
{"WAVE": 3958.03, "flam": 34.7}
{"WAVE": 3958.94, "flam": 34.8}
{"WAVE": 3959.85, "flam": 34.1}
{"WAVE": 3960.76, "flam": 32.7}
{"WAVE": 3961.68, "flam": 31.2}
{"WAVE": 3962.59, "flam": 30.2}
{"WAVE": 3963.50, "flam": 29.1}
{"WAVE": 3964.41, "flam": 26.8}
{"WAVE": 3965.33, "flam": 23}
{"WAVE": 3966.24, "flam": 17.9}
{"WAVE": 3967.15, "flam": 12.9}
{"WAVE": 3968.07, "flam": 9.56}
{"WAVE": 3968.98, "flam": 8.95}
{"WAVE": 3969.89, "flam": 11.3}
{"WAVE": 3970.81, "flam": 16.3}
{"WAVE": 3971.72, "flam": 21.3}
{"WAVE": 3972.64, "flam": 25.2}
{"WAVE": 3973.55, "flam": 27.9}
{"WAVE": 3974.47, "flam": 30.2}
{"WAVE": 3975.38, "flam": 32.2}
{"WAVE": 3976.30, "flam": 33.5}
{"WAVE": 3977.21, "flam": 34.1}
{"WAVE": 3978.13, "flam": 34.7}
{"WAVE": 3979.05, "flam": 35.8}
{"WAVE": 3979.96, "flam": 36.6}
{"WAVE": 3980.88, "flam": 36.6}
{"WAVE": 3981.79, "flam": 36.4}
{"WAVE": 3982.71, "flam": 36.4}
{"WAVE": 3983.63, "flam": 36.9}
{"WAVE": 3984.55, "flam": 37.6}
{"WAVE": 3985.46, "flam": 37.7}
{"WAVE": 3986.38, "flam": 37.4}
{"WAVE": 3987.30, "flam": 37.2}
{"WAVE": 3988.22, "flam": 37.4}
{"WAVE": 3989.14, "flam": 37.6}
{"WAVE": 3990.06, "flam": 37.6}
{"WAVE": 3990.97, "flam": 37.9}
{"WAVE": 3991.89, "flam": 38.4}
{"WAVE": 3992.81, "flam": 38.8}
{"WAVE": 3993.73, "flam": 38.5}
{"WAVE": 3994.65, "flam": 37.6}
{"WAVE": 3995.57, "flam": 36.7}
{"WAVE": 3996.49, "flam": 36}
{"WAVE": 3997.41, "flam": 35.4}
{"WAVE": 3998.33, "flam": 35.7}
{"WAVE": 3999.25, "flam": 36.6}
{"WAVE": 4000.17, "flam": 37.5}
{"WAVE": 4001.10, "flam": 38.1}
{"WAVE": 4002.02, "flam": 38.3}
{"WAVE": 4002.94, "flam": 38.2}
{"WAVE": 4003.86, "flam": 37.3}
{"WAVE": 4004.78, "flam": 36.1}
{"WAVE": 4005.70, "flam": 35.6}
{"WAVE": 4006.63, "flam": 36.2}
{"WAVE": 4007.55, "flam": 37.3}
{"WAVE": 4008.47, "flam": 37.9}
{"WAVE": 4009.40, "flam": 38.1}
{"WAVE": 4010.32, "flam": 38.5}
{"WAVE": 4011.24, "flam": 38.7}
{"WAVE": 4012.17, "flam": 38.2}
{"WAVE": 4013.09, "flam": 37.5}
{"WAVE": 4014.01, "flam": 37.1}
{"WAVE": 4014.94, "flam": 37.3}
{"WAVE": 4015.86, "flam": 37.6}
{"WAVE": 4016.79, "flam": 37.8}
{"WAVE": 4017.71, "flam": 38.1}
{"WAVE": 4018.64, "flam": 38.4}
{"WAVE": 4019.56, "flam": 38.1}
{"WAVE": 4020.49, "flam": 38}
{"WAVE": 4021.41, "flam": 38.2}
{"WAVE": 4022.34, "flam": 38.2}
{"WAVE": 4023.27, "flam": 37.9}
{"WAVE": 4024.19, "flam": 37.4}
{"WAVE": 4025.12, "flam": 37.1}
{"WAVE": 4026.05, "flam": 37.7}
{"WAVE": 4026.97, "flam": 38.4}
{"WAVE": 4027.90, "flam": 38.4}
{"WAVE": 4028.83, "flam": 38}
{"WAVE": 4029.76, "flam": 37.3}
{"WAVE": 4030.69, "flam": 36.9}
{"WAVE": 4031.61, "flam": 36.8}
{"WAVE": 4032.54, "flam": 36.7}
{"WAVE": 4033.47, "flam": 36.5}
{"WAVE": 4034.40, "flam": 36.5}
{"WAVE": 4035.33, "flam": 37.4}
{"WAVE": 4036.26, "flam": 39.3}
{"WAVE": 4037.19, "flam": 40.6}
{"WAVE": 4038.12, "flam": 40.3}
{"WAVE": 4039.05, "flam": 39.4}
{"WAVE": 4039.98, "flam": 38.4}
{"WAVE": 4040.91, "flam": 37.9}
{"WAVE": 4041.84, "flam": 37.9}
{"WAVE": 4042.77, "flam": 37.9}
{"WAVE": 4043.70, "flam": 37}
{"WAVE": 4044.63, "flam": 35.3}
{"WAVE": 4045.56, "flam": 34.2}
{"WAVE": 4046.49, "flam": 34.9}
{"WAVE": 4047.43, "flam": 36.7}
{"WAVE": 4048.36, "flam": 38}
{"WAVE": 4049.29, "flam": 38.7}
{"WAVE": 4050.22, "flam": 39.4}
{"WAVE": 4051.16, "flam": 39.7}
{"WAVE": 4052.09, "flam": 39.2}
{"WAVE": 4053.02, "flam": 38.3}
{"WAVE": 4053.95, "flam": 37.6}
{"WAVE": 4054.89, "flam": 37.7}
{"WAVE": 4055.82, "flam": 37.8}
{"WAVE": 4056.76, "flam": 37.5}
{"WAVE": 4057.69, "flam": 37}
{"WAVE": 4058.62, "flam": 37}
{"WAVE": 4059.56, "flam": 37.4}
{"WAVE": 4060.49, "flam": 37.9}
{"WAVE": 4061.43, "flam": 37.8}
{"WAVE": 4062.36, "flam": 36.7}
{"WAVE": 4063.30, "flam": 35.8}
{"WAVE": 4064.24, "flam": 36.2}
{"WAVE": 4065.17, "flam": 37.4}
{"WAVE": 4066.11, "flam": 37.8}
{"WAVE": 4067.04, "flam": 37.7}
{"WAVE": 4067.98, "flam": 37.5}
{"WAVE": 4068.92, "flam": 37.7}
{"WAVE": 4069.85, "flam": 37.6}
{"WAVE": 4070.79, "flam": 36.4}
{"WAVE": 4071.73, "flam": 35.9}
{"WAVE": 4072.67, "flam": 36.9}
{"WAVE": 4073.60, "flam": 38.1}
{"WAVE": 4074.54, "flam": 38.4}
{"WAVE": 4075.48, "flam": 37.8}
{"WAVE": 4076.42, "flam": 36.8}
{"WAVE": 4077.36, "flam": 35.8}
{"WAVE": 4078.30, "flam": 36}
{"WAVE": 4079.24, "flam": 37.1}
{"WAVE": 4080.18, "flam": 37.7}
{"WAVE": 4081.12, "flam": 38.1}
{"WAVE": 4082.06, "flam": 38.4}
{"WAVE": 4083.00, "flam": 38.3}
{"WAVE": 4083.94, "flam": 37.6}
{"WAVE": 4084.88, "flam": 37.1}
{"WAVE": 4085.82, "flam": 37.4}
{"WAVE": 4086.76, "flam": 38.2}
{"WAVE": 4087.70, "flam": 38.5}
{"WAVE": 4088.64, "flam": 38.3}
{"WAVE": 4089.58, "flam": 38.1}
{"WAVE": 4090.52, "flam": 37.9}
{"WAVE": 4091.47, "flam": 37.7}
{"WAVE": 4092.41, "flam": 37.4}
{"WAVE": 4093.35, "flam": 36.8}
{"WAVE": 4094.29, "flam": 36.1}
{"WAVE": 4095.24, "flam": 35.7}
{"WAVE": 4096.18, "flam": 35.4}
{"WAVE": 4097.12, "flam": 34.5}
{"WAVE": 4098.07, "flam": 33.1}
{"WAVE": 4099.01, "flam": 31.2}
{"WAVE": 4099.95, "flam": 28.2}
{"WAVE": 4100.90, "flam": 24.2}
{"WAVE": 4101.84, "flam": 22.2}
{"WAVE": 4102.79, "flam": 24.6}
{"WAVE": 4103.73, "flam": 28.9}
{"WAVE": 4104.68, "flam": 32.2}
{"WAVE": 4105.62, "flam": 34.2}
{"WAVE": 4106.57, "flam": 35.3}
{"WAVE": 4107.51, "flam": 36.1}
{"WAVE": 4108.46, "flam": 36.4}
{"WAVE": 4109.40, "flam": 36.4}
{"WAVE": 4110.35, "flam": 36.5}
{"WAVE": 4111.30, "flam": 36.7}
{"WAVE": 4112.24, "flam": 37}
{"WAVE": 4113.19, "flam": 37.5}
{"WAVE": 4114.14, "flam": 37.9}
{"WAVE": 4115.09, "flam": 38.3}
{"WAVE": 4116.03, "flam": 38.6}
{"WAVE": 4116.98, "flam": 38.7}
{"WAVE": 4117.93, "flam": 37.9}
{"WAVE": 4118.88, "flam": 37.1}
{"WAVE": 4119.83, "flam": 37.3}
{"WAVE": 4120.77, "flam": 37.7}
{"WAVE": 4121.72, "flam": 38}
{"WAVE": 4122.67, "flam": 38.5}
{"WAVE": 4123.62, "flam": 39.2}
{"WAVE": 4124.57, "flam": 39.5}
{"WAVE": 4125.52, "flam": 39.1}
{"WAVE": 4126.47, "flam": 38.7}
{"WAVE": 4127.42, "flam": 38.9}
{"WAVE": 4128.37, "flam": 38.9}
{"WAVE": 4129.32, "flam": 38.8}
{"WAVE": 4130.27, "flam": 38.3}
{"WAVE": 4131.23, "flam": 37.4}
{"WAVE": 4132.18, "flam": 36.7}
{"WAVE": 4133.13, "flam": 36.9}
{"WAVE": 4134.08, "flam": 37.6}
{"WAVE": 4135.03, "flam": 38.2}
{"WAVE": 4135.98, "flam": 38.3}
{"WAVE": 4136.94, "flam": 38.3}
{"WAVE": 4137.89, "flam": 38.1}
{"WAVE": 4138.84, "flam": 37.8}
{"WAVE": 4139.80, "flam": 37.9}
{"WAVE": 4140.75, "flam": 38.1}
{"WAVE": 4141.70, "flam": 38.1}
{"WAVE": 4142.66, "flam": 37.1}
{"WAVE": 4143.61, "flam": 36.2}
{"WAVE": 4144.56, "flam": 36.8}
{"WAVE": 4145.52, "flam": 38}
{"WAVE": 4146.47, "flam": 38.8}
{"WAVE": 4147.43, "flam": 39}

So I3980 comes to 1.24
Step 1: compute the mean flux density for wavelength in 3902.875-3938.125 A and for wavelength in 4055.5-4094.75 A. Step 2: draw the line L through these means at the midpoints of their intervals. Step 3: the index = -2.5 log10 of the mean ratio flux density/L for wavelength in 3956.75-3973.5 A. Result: 0.28 mag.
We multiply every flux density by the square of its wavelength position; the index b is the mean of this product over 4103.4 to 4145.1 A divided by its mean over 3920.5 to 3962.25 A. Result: 1.39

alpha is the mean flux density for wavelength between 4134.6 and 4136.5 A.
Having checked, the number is 38.1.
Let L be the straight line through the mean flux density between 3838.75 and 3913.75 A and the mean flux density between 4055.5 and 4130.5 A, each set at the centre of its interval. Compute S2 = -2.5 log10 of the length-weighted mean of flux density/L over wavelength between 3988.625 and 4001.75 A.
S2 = -0.061 mag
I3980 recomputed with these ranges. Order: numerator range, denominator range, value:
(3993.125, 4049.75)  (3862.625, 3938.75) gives 1.28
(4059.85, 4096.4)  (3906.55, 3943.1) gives 1.39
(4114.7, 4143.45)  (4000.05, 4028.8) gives 1.07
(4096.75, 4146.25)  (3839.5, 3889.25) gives 1.20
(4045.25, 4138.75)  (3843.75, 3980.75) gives 1.28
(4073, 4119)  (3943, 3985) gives 1.24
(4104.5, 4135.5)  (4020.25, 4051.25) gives 1.04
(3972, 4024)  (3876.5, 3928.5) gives 1.16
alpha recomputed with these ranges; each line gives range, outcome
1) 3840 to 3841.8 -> 29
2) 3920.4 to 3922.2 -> 34.3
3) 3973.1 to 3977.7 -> 31.6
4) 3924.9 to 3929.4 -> 29.2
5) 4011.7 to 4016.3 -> 37.5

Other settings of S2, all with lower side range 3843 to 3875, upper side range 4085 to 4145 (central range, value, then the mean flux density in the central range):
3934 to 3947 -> 0.31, 27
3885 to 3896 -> 0.28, 28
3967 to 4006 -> 0.10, 33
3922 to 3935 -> 0.49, 22.9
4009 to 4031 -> -0.05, 37.9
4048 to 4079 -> -0.04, 37.5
